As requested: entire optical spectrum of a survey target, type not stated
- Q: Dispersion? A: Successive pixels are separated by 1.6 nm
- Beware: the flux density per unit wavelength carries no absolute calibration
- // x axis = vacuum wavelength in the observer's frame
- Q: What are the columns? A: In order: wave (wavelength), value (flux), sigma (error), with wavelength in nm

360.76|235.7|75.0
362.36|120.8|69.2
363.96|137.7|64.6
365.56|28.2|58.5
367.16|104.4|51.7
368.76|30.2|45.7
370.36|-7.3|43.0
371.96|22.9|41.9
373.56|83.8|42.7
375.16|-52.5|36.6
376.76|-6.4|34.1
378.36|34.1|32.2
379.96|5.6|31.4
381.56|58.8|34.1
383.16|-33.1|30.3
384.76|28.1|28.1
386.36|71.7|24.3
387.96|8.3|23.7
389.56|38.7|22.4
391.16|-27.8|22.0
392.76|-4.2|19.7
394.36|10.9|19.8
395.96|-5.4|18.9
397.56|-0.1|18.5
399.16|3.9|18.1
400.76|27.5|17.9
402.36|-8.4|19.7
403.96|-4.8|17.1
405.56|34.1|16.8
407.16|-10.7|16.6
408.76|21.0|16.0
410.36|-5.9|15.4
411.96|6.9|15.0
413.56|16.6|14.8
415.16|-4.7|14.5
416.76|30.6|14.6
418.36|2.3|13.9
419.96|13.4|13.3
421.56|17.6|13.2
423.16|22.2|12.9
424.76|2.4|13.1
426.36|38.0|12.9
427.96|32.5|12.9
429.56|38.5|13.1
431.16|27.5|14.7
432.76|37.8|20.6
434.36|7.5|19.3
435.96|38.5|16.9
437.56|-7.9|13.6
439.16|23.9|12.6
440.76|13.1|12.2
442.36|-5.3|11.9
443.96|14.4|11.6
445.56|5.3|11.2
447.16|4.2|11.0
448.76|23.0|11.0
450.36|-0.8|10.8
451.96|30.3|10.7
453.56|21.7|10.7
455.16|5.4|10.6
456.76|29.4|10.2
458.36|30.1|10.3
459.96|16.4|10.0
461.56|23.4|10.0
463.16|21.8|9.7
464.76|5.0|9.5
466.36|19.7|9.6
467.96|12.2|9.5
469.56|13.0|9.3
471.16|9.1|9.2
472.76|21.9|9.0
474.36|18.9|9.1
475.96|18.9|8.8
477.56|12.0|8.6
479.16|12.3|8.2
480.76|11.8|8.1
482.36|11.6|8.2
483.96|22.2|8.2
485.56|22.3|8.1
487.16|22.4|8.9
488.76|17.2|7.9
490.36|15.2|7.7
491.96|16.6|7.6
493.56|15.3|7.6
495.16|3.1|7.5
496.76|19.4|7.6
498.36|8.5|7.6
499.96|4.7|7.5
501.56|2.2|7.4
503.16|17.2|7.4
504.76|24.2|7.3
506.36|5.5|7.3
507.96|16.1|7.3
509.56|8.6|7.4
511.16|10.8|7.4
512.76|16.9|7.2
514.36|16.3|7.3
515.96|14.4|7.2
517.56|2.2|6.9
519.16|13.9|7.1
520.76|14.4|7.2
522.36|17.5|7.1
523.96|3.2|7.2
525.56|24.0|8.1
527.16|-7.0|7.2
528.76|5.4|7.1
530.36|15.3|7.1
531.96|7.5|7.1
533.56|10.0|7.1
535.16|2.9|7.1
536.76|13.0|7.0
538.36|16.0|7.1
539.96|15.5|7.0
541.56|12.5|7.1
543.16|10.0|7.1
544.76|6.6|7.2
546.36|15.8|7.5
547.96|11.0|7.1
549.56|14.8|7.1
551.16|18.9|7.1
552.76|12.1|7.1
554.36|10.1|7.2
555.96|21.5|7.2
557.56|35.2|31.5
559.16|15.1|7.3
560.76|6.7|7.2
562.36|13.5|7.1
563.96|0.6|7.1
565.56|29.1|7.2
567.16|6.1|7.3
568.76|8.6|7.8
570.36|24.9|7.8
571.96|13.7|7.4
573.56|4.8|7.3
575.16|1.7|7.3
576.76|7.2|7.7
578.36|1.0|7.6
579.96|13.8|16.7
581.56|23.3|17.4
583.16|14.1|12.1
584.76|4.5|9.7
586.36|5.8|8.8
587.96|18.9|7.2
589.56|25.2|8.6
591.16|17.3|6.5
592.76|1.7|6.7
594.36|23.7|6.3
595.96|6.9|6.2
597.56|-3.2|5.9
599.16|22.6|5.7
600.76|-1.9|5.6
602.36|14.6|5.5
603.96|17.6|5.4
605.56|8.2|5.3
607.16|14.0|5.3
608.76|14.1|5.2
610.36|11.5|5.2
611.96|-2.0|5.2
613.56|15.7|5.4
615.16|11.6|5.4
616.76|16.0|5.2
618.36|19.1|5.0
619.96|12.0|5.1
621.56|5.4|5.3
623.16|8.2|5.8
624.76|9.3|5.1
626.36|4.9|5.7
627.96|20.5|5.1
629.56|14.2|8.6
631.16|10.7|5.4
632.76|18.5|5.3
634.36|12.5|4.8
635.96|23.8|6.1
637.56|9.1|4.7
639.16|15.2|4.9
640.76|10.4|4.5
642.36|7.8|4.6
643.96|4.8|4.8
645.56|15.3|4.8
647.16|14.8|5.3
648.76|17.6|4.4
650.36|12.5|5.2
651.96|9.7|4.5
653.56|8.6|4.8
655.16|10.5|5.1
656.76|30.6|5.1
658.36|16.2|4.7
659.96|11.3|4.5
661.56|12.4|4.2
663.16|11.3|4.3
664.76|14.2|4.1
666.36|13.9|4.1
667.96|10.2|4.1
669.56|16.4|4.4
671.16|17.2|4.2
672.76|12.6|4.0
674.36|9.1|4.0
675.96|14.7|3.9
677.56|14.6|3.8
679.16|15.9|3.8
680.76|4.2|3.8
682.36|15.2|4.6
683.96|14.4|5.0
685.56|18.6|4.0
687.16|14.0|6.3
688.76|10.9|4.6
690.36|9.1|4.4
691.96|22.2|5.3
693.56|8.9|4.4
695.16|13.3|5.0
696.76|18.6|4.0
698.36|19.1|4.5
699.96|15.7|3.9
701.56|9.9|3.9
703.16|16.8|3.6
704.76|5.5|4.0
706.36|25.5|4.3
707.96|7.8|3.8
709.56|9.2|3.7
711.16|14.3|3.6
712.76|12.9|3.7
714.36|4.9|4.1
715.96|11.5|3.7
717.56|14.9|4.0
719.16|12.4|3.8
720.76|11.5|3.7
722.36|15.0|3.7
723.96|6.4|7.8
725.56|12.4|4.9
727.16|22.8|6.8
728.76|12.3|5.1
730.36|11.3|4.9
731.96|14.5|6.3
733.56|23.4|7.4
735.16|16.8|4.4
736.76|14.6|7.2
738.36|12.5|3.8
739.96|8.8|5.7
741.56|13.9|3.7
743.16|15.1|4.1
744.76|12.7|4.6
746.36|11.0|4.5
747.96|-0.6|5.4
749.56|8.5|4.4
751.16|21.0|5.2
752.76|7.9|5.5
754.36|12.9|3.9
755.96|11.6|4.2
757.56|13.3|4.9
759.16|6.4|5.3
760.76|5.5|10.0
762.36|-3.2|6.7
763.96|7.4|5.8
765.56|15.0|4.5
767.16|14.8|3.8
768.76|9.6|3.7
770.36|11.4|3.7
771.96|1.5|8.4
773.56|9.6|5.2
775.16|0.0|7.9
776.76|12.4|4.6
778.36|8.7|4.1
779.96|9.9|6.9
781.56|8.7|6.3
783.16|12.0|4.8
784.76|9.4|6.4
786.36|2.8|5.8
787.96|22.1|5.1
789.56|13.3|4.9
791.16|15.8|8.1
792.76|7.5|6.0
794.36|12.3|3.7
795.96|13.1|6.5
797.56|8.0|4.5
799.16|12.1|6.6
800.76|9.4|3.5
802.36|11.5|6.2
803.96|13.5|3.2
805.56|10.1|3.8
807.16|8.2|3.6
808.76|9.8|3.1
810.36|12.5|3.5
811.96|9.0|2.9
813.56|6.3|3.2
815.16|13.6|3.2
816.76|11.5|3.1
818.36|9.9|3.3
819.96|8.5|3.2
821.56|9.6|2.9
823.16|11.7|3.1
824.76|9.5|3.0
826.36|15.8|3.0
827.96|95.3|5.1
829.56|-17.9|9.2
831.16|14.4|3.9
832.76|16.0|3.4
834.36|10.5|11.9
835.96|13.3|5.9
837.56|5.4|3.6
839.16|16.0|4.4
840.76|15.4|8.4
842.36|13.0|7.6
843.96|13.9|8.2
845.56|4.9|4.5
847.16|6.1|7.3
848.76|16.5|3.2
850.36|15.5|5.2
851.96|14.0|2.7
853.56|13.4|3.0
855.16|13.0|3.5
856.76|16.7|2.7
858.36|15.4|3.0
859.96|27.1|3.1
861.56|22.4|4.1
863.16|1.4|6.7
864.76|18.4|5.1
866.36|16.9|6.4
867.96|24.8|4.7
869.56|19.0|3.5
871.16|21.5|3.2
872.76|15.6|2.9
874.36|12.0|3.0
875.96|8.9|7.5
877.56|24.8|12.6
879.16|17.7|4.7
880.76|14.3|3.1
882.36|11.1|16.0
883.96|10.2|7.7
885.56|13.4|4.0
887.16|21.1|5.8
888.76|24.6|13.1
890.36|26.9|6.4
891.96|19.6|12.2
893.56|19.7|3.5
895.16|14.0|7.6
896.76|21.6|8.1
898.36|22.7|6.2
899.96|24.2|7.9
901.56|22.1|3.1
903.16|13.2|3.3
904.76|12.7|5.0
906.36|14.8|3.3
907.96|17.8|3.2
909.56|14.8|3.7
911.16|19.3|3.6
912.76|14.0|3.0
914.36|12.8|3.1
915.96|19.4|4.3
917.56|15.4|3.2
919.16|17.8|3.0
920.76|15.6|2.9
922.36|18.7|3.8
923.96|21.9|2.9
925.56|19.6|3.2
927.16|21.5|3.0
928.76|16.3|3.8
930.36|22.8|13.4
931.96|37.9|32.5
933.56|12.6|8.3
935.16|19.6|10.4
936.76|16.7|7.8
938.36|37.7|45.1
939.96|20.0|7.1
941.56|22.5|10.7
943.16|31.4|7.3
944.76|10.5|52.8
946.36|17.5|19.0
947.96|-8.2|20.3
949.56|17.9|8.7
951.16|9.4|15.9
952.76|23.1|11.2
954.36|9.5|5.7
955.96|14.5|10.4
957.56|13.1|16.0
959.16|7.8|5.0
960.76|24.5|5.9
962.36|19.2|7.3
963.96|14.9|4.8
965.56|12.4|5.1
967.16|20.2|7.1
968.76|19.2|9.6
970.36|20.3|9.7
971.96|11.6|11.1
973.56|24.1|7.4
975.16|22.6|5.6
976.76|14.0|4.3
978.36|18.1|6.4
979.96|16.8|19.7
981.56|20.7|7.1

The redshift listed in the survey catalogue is 1.22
